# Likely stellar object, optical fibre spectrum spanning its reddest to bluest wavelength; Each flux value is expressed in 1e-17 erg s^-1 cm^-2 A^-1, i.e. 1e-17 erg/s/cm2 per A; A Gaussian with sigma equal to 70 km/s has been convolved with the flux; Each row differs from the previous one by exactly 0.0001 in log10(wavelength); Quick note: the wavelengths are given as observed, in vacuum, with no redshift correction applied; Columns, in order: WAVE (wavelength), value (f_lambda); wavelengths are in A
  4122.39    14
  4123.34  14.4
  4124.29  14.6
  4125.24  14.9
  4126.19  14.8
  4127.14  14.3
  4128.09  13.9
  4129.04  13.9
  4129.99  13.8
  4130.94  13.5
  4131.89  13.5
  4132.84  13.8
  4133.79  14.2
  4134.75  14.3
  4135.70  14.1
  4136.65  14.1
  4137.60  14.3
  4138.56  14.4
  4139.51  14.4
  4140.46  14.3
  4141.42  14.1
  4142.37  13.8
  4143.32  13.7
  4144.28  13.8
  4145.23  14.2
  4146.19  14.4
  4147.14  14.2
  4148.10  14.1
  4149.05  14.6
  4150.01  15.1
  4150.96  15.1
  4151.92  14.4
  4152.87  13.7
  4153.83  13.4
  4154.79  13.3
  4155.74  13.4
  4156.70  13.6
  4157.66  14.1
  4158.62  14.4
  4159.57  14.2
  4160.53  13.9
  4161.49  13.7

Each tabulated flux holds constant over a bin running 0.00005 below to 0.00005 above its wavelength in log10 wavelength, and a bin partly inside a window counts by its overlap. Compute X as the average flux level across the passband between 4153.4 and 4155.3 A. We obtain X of 13.4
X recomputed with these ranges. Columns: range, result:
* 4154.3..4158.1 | 13.6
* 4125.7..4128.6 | 14.3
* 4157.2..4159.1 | 14.3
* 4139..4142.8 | 14.2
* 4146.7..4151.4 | 14.6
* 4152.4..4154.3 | 13.5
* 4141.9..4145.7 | 13.9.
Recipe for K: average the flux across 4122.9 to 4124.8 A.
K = 14.5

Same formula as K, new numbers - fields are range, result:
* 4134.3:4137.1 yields 14.2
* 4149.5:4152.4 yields 14.9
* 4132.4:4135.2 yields 14.1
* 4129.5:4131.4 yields 13.7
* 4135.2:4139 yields 14.2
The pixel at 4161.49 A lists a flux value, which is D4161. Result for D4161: 13.7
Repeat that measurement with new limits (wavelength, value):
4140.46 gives 14.3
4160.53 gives 13.9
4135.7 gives 14.1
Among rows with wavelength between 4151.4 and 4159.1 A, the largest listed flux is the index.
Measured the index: 14.4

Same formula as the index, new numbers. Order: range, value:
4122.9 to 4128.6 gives 14.9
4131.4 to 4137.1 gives 14.3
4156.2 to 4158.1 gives 14.1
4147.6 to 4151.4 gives 15.1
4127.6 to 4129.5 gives 13.9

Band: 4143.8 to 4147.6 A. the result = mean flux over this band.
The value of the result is 14.2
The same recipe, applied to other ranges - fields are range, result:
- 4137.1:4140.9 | 14.4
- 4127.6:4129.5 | 13.9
